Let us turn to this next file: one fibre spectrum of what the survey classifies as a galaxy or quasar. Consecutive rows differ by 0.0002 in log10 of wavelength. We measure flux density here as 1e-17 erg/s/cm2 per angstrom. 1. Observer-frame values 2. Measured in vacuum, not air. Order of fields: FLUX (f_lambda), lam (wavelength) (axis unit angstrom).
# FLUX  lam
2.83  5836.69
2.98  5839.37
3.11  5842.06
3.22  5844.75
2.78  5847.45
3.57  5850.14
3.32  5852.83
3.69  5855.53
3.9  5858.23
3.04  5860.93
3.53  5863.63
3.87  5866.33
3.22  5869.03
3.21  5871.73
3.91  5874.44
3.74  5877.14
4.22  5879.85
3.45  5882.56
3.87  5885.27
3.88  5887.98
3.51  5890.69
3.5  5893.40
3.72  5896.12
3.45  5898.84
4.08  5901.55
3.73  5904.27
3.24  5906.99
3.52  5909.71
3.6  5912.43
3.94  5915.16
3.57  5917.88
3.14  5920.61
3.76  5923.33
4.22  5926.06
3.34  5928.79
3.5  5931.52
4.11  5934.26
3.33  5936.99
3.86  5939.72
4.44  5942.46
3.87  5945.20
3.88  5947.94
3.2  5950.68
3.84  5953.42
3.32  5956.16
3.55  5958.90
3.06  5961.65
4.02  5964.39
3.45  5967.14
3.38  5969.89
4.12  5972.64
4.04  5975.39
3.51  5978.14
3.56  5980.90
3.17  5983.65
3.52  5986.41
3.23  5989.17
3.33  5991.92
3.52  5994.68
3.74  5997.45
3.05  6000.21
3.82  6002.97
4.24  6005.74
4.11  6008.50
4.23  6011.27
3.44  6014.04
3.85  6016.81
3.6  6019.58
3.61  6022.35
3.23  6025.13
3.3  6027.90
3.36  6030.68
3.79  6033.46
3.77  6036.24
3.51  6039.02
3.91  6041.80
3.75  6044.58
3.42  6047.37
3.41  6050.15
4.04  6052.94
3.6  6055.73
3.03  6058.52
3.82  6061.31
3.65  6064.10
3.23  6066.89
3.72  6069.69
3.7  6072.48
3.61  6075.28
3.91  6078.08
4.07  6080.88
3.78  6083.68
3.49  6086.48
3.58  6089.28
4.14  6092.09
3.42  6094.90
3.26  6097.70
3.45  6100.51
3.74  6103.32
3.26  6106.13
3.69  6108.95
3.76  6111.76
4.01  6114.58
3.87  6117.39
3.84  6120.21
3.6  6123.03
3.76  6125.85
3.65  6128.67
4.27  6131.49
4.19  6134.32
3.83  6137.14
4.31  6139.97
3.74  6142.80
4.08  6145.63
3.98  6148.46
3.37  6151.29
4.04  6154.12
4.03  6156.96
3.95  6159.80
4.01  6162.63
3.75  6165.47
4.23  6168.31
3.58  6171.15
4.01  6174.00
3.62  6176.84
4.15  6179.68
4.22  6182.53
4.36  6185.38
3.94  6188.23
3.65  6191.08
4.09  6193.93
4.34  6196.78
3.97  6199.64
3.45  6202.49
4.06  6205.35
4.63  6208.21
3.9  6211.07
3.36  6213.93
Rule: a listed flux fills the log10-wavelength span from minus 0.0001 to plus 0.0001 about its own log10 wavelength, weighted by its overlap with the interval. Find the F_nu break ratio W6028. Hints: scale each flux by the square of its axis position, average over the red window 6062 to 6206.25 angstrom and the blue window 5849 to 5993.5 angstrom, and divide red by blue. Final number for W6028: 1.14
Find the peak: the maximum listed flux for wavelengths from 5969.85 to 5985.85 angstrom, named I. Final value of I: 4.12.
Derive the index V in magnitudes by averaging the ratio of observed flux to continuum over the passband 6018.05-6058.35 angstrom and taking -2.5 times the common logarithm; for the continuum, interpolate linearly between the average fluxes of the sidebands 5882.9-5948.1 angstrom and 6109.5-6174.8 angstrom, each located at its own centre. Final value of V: 0.07 mag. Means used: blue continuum 3.7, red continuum 3.9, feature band 3.58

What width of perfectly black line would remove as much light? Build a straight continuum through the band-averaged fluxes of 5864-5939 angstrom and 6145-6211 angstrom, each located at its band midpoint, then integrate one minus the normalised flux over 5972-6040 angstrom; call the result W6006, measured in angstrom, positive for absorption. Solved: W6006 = 2.8 angstrom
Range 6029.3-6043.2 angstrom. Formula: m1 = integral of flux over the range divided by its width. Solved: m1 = 3.67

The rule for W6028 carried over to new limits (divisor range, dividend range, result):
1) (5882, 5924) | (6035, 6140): 1.09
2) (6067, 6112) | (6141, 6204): 1.11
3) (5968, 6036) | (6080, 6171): 1.10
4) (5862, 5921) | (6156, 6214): 1.21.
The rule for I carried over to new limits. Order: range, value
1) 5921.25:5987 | 4.44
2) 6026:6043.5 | 3.91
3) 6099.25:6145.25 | 4.31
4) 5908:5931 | 4.22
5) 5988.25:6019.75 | 4.24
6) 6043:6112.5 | 4.14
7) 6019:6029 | 3.61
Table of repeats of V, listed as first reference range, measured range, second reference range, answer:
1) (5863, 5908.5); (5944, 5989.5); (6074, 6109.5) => 0.022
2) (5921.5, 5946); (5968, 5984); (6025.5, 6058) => 0.022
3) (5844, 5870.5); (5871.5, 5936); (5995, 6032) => -0.059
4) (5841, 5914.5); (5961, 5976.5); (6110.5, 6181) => -0.008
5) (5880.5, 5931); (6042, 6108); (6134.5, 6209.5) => 0.070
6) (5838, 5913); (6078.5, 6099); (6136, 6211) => 0.045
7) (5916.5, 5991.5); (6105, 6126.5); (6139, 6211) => 0.045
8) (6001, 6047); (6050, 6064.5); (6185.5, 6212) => 0.048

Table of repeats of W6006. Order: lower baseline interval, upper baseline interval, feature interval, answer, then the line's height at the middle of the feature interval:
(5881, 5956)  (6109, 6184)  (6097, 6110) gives 1.29 angstrom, 3.87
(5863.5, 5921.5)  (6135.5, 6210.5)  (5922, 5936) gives -0.35 angstrom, 3.68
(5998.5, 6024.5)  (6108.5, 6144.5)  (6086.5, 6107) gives 1.62 angstrom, 3.86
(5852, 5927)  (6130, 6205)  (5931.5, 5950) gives -0.80 angstrom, 3.7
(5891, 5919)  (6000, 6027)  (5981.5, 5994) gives 1.26 angstrom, 3.71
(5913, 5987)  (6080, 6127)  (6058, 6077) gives 0.57 angstrom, 3.68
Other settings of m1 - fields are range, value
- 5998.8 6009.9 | 3.81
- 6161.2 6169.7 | 4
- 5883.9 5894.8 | 3.69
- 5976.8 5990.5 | 3.4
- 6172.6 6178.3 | 3.82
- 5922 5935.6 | 3.78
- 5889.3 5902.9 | 3.65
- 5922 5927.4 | 3.99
